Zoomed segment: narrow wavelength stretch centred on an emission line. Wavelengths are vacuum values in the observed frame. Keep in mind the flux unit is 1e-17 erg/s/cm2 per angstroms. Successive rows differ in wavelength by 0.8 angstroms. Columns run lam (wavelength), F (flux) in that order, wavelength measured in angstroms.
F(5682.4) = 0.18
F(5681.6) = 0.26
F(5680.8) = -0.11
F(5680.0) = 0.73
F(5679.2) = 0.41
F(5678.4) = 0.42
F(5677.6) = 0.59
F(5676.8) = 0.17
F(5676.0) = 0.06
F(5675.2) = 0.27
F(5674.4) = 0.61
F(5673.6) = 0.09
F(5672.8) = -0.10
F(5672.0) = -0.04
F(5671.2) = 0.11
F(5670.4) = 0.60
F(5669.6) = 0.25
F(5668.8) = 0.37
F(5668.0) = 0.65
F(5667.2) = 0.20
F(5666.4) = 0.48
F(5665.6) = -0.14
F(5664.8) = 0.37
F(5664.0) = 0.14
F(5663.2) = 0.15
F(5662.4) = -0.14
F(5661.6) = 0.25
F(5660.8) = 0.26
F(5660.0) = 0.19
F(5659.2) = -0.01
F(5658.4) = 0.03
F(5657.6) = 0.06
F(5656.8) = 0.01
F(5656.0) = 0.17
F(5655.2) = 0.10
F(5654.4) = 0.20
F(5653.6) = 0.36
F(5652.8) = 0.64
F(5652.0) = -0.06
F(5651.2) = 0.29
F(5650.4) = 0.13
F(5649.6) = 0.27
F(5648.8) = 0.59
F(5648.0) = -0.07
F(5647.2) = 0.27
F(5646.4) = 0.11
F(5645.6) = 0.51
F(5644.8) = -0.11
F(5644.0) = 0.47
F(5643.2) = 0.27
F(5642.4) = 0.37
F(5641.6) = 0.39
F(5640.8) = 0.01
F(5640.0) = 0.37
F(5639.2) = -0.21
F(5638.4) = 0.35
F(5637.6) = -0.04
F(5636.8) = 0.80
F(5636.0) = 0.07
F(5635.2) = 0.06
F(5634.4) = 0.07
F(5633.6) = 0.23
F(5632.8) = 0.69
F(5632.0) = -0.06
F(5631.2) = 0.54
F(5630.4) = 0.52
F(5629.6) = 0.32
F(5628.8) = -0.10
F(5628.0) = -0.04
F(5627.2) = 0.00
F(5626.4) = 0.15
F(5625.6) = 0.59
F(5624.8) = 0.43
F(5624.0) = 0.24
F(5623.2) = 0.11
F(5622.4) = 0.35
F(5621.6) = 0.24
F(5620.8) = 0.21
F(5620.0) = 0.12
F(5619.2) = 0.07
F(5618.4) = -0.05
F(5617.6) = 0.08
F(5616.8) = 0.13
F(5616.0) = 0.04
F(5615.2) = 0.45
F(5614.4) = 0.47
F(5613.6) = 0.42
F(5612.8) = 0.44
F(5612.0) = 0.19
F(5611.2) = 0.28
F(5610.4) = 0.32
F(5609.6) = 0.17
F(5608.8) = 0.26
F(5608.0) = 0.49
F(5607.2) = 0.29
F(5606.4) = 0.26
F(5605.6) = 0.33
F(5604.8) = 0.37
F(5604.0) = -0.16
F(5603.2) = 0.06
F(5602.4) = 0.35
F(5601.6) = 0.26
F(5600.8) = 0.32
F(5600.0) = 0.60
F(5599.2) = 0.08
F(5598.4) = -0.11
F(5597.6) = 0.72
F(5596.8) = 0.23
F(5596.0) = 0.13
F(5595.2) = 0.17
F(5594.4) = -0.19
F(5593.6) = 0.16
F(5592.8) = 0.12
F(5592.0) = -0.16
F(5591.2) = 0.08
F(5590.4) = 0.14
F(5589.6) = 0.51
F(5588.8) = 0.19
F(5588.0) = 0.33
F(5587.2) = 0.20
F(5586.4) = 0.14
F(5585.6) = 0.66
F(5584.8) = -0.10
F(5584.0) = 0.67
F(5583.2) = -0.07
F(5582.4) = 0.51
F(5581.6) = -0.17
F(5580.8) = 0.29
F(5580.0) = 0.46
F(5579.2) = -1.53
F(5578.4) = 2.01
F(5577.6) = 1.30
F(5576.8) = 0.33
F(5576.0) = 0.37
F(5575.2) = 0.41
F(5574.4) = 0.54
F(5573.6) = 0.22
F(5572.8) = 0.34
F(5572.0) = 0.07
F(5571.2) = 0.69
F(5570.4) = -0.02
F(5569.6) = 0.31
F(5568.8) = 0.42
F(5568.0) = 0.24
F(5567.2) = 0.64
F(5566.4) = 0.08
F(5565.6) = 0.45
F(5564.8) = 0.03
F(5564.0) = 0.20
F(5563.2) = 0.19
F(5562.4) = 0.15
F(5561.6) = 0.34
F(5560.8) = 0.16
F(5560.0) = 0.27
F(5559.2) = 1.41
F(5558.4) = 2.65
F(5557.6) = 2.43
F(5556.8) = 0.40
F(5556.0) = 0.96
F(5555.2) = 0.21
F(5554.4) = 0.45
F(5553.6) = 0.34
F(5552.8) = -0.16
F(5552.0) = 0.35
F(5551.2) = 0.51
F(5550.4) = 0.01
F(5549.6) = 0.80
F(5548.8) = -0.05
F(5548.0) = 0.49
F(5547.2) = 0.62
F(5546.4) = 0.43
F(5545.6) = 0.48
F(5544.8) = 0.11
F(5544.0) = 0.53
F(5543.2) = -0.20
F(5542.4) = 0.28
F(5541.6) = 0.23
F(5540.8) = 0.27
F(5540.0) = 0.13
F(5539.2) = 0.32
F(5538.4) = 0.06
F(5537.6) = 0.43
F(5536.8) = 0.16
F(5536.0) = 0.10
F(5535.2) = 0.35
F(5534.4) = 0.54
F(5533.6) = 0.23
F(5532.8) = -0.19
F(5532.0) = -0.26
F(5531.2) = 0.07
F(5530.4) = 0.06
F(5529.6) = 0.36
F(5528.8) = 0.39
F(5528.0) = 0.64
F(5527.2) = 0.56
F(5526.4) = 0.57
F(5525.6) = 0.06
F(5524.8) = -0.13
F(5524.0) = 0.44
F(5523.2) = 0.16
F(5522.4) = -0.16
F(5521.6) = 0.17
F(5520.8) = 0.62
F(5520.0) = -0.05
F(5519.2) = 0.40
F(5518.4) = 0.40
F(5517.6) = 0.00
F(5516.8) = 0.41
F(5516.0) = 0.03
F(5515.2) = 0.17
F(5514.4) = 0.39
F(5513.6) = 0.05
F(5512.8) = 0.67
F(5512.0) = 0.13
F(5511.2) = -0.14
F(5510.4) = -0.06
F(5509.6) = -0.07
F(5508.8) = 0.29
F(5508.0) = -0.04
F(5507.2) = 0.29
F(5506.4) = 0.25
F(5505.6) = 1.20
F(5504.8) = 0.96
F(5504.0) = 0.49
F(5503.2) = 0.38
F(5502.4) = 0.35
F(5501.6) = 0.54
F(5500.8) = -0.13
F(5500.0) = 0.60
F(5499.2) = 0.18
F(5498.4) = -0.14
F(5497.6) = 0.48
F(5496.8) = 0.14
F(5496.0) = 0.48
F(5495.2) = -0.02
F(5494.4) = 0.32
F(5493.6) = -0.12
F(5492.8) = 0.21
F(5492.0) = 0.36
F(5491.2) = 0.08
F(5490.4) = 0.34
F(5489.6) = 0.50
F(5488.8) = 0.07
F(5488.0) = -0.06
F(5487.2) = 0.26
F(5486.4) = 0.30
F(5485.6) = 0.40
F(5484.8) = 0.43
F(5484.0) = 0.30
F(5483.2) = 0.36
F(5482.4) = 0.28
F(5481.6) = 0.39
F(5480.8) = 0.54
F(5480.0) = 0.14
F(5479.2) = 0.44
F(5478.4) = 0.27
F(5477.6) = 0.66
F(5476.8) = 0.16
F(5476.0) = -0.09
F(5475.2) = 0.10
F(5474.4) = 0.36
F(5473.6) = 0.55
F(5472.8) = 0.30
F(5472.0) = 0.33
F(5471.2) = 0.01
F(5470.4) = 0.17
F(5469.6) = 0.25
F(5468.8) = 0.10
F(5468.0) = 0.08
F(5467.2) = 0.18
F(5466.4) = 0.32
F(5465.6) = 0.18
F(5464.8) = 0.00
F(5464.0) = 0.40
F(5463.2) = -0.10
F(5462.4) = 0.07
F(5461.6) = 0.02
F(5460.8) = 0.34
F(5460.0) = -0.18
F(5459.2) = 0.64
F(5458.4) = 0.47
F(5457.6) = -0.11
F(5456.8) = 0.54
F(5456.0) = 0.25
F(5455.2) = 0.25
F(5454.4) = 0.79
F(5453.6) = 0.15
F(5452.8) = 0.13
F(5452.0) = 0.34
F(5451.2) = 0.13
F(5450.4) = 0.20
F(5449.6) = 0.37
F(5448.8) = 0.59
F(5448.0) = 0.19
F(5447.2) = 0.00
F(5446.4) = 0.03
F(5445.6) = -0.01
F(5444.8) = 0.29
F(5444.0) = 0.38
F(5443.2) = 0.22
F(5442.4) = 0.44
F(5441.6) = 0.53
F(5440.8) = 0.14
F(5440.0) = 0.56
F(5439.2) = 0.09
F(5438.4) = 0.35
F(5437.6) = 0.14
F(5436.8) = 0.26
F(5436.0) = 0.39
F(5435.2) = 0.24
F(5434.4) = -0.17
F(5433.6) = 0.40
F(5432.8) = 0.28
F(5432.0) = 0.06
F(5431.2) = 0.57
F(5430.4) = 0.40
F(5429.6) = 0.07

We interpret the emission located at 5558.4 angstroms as [O III]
